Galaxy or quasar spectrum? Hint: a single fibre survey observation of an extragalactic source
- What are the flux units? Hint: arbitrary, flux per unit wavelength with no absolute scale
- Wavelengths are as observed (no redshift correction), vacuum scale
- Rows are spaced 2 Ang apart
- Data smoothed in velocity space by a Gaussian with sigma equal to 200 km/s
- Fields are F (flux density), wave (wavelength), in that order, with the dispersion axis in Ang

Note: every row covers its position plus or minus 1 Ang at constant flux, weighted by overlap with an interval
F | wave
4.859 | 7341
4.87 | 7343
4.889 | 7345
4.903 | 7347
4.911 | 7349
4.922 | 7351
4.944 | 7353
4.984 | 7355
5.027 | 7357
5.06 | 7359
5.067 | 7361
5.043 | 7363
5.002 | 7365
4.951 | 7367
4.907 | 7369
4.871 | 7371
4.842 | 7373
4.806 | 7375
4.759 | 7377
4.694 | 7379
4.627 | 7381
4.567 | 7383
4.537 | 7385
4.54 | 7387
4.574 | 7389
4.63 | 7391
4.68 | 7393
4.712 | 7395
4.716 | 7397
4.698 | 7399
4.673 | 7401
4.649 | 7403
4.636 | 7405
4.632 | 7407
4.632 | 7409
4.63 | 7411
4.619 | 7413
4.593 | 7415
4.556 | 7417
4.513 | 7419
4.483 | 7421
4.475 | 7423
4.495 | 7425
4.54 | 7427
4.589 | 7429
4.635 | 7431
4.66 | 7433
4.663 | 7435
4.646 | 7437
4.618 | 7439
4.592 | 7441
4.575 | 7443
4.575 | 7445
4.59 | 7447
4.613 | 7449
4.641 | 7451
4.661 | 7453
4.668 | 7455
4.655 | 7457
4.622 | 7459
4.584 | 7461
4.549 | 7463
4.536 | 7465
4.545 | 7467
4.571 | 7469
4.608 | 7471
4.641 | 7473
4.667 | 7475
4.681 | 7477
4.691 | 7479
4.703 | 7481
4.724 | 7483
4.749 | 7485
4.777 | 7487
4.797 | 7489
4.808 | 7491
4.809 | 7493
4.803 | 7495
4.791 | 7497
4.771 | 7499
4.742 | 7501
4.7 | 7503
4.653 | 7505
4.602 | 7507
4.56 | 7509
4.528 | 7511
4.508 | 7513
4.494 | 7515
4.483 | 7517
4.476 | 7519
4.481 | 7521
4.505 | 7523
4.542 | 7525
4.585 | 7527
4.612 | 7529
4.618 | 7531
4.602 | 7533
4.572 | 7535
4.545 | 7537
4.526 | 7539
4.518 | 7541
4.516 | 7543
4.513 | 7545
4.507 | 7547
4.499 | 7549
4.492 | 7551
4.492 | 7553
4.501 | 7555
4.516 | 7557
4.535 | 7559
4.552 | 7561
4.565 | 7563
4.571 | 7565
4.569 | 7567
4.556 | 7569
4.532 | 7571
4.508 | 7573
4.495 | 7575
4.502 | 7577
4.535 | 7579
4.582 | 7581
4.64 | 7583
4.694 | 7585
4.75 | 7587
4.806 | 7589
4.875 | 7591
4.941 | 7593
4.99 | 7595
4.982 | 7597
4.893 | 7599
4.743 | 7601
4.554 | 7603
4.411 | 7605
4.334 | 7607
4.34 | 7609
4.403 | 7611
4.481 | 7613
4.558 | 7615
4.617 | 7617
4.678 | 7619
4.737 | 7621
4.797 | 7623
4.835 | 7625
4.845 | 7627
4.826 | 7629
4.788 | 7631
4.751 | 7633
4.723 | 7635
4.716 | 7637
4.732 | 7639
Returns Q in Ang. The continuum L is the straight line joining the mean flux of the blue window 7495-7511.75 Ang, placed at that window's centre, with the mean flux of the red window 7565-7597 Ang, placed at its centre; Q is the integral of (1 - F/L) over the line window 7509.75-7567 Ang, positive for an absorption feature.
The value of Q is 1.8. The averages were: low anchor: 4.68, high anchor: 4.67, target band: 4.53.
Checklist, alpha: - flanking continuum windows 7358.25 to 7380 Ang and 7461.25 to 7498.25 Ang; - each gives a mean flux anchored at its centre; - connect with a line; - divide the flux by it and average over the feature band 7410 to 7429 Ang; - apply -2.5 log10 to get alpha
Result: 0.061 mag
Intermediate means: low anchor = 4.91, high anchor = 4.69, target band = 4.55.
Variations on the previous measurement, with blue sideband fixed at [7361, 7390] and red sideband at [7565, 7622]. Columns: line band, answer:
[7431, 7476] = 0.026 mag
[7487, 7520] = 0.007 mag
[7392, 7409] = 0.020 mag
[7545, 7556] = 0.038 mag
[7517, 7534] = 0.030 mag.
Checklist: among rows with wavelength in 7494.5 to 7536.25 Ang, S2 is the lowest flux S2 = 4.476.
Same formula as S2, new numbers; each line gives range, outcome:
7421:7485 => 4.475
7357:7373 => 4.842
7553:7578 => 4.492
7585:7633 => 4.334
